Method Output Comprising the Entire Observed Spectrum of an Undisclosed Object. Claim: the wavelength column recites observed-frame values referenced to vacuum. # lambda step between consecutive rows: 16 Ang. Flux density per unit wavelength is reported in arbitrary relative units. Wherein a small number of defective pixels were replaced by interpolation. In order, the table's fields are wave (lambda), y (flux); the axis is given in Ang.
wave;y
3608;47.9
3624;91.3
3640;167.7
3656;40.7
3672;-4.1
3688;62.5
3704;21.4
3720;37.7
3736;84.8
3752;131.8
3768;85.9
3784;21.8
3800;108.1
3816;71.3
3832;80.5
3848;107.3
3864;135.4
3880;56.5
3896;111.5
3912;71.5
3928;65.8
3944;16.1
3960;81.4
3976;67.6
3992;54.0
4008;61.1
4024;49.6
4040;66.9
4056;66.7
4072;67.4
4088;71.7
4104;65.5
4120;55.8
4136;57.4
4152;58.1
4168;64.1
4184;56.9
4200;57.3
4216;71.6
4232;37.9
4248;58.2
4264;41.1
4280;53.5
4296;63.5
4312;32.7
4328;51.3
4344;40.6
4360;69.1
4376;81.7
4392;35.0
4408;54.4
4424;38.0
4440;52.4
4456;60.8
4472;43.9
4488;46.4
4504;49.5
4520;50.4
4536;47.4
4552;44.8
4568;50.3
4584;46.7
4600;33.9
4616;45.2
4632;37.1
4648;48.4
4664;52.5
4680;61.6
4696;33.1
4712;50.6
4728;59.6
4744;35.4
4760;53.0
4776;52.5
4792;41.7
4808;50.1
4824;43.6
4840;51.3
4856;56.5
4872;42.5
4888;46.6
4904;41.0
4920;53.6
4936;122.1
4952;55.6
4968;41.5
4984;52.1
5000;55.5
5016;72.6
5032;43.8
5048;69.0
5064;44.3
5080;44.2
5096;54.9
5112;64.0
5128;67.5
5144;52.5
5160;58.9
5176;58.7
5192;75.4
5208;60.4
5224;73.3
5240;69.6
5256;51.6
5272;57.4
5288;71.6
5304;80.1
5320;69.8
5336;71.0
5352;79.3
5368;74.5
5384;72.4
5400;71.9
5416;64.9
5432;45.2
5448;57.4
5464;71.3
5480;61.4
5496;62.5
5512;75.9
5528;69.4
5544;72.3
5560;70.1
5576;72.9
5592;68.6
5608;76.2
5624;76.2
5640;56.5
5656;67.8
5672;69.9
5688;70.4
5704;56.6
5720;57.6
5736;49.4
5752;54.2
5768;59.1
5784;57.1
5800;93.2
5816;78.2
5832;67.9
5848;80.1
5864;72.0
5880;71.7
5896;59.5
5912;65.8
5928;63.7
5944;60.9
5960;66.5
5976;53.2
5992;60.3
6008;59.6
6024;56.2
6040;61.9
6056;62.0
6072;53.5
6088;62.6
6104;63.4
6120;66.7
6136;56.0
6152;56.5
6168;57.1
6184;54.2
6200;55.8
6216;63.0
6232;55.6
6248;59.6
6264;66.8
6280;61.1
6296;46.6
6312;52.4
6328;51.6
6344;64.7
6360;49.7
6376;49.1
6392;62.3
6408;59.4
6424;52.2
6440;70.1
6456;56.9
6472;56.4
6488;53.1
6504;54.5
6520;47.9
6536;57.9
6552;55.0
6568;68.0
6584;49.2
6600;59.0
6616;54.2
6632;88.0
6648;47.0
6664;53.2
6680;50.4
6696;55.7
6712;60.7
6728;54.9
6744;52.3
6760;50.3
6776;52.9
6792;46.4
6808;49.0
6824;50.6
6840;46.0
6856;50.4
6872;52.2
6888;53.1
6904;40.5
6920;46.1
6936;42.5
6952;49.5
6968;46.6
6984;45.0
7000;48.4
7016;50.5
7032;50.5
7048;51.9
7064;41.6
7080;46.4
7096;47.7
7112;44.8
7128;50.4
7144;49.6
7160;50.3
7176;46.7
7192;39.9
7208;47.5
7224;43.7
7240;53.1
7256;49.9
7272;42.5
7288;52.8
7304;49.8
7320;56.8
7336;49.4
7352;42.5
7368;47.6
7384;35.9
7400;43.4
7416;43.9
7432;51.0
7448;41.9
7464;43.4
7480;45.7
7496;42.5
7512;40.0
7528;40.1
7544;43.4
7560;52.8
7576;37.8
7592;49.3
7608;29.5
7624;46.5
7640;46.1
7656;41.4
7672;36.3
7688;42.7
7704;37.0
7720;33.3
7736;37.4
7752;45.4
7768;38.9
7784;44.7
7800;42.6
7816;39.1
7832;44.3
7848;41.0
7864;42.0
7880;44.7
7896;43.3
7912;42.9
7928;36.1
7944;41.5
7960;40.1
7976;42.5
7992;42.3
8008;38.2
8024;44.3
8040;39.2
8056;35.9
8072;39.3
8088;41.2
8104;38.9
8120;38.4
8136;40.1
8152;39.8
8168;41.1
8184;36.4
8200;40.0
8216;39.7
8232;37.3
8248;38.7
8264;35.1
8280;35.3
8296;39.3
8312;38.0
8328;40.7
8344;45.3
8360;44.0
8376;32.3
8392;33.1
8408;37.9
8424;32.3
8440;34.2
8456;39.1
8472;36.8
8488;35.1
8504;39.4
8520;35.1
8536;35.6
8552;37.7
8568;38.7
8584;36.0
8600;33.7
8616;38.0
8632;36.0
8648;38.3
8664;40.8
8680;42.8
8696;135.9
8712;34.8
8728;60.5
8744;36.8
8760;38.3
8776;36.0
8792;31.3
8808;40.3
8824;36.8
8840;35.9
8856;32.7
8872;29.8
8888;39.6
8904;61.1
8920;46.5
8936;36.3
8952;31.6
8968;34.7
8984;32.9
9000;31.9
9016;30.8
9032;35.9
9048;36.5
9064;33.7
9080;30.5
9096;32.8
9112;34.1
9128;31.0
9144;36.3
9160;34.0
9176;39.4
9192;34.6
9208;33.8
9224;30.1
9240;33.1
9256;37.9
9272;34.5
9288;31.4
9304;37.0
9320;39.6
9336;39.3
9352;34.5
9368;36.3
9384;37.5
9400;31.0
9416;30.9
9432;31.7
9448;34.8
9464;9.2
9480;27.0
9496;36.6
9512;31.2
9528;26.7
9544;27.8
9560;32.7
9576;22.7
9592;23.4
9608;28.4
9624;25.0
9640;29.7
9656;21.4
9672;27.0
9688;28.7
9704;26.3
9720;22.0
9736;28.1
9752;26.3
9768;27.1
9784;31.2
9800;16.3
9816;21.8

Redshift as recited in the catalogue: 0.325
